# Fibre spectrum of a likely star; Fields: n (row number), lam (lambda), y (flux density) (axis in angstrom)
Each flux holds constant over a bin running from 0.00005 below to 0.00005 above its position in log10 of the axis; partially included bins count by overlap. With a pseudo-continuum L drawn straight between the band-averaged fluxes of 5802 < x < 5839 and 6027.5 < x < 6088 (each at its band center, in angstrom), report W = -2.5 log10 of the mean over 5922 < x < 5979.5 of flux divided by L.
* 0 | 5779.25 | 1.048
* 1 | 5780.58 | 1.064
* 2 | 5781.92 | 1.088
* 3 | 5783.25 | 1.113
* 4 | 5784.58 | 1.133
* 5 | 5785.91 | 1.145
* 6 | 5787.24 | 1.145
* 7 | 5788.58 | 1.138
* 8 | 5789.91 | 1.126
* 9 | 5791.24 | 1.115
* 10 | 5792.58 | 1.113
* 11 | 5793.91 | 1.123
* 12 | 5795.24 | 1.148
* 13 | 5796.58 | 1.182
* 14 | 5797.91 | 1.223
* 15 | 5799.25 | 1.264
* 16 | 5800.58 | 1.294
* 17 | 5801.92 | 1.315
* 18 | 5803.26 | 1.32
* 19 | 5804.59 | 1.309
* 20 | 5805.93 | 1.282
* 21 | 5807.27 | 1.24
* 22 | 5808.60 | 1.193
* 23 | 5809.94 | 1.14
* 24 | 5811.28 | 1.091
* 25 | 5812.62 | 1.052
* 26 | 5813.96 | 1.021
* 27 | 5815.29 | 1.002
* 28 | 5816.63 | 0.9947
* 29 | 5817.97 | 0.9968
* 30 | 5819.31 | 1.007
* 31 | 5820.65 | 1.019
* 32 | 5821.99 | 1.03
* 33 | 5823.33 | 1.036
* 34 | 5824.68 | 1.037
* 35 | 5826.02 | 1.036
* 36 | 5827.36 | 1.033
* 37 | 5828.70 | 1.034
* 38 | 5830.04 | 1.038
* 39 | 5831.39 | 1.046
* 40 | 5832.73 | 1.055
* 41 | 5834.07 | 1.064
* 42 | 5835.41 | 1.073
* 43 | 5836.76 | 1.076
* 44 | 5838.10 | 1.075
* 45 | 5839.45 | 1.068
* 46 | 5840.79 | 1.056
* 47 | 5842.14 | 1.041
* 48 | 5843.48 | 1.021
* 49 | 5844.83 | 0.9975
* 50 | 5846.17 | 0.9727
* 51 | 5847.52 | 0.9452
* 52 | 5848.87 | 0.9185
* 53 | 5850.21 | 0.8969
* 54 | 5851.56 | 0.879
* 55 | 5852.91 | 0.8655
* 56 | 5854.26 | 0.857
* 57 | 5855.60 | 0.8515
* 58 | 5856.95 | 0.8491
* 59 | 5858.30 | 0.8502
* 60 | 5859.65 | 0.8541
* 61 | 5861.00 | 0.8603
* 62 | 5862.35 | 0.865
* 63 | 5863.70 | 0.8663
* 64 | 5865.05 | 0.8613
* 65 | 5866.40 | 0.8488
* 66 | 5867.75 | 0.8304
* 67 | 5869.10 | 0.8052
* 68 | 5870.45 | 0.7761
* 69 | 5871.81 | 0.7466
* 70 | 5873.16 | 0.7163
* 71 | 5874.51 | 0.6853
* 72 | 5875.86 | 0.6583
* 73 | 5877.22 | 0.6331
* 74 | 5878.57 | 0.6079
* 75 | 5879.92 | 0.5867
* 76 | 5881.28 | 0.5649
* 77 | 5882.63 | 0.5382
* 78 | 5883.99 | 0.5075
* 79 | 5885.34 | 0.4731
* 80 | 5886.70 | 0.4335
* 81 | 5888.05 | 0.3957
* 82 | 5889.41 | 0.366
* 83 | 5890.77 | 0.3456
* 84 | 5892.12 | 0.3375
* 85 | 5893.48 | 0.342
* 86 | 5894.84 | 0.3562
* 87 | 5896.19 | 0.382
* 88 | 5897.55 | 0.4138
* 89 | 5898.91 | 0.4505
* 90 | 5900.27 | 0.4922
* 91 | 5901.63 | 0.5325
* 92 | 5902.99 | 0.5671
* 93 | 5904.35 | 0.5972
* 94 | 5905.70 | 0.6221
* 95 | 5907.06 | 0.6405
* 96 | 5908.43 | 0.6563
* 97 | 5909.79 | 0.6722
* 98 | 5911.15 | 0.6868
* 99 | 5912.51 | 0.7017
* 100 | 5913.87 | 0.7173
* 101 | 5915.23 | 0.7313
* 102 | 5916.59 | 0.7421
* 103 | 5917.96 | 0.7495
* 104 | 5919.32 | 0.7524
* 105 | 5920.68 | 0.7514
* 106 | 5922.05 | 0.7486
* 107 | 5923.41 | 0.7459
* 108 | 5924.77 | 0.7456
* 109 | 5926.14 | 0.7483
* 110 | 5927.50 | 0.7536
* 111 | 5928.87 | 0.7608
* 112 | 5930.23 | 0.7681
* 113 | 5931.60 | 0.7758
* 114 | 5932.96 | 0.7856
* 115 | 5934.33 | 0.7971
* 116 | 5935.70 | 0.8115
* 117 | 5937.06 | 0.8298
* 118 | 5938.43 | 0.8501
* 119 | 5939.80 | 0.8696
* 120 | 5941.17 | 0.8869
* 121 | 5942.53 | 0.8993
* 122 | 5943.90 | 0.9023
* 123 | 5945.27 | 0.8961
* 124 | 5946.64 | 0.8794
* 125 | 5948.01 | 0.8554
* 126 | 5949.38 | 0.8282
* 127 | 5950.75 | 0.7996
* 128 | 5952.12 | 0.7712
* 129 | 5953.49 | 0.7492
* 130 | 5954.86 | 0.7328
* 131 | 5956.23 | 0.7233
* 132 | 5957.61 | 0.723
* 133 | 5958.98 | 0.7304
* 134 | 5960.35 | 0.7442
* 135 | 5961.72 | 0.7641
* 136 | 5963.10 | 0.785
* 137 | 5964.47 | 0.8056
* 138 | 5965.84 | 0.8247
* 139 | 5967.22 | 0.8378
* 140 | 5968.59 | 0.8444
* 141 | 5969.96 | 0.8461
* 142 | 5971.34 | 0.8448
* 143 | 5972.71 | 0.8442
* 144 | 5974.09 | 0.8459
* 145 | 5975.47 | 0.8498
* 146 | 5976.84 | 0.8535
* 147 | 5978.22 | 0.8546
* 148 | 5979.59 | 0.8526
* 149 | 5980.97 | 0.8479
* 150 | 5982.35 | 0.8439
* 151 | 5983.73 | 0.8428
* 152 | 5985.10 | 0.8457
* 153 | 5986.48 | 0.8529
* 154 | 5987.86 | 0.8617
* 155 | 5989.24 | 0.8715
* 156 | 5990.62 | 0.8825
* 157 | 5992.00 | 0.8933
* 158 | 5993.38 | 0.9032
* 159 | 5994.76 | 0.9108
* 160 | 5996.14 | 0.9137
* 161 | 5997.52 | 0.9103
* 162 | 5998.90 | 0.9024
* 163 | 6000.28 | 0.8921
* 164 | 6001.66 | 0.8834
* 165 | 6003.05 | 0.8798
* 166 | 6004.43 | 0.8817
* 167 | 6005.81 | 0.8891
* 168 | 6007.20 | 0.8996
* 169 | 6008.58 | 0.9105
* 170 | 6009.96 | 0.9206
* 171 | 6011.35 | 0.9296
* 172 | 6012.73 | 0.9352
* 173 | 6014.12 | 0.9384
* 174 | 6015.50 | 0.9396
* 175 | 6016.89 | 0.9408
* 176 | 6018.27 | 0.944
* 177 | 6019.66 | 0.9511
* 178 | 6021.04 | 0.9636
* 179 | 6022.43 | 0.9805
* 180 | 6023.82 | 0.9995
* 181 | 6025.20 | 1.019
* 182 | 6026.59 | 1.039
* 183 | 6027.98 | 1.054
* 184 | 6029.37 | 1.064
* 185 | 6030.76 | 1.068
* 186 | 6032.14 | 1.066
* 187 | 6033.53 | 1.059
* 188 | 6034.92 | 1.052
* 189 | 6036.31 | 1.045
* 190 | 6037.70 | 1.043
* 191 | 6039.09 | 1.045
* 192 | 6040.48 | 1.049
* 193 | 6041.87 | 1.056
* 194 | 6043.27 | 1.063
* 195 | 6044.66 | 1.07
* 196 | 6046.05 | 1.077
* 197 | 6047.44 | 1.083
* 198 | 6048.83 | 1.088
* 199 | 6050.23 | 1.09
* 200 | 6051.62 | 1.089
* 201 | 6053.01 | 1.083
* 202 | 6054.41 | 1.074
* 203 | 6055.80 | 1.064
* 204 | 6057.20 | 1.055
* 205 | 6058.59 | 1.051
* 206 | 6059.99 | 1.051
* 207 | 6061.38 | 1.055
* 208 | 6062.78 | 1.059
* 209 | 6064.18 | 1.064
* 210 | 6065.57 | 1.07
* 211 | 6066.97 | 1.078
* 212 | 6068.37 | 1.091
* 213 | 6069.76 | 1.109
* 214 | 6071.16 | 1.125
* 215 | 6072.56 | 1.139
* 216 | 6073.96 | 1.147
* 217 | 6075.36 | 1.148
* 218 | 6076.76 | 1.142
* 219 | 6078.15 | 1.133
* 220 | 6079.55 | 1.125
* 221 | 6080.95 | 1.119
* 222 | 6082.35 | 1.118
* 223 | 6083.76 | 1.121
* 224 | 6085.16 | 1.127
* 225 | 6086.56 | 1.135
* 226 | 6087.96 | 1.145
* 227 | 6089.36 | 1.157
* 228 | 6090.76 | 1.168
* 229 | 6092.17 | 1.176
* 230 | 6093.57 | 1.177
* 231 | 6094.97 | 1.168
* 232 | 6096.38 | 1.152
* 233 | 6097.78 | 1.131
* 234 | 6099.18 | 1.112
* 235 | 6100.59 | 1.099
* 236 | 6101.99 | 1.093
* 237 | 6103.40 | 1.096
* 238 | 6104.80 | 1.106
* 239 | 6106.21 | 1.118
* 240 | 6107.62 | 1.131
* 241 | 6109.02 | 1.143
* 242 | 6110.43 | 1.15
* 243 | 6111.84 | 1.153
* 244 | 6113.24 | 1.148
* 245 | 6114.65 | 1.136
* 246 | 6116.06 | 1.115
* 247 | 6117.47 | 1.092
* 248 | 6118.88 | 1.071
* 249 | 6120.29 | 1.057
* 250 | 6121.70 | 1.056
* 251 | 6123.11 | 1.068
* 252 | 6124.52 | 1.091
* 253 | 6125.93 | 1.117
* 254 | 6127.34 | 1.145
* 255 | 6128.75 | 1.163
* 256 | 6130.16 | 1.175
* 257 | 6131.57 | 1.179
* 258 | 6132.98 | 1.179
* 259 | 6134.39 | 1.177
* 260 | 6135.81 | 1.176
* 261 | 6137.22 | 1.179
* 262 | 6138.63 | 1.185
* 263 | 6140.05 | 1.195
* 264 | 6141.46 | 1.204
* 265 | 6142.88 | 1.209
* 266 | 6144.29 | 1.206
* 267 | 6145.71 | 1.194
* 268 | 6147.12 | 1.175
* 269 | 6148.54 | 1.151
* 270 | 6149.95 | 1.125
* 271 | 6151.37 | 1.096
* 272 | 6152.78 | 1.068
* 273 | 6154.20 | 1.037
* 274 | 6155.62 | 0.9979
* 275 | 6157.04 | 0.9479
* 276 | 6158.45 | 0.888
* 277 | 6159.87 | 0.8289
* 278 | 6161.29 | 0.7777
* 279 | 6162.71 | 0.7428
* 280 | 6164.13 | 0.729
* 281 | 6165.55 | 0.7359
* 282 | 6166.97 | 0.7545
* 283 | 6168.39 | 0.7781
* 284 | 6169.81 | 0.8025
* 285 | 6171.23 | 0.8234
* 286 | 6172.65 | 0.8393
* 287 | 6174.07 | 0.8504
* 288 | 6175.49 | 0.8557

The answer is 0.321 mag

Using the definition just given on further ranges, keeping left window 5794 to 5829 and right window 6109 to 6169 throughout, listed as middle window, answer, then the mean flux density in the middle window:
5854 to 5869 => 0.29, 0.852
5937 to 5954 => 0.28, 0.849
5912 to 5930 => 0.43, 0.743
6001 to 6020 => 0.19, 0.916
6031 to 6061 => 0.02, 1.06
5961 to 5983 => 0.30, 0.834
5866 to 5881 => 0.49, 0.711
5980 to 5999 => 0.24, 0.876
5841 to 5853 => 0.17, 0.956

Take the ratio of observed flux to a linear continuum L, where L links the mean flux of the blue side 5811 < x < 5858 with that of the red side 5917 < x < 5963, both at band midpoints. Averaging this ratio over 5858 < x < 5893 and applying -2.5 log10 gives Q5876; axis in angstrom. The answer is 0.38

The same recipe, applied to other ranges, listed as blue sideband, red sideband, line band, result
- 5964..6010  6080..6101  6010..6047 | -0.04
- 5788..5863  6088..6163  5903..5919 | 0.49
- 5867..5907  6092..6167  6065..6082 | -0.16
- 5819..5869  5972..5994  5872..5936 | 0.43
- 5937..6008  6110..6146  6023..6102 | -0.08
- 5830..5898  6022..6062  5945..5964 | 0.17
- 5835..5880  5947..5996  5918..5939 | 0.09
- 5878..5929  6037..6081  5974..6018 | -0.01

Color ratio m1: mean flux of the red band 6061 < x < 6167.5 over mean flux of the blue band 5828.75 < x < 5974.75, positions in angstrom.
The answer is 1.43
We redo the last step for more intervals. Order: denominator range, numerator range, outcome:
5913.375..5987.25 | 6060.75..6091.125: 1.39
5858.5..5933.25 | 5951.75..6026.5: 1.34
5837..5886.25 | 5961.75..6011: 1.06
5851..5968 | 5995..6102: 1.48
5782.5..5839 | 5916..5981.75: 0.72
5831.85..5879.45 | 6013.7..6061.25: 1.17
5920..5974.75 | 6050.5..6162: 1.38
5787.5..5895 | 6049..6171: 1.18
